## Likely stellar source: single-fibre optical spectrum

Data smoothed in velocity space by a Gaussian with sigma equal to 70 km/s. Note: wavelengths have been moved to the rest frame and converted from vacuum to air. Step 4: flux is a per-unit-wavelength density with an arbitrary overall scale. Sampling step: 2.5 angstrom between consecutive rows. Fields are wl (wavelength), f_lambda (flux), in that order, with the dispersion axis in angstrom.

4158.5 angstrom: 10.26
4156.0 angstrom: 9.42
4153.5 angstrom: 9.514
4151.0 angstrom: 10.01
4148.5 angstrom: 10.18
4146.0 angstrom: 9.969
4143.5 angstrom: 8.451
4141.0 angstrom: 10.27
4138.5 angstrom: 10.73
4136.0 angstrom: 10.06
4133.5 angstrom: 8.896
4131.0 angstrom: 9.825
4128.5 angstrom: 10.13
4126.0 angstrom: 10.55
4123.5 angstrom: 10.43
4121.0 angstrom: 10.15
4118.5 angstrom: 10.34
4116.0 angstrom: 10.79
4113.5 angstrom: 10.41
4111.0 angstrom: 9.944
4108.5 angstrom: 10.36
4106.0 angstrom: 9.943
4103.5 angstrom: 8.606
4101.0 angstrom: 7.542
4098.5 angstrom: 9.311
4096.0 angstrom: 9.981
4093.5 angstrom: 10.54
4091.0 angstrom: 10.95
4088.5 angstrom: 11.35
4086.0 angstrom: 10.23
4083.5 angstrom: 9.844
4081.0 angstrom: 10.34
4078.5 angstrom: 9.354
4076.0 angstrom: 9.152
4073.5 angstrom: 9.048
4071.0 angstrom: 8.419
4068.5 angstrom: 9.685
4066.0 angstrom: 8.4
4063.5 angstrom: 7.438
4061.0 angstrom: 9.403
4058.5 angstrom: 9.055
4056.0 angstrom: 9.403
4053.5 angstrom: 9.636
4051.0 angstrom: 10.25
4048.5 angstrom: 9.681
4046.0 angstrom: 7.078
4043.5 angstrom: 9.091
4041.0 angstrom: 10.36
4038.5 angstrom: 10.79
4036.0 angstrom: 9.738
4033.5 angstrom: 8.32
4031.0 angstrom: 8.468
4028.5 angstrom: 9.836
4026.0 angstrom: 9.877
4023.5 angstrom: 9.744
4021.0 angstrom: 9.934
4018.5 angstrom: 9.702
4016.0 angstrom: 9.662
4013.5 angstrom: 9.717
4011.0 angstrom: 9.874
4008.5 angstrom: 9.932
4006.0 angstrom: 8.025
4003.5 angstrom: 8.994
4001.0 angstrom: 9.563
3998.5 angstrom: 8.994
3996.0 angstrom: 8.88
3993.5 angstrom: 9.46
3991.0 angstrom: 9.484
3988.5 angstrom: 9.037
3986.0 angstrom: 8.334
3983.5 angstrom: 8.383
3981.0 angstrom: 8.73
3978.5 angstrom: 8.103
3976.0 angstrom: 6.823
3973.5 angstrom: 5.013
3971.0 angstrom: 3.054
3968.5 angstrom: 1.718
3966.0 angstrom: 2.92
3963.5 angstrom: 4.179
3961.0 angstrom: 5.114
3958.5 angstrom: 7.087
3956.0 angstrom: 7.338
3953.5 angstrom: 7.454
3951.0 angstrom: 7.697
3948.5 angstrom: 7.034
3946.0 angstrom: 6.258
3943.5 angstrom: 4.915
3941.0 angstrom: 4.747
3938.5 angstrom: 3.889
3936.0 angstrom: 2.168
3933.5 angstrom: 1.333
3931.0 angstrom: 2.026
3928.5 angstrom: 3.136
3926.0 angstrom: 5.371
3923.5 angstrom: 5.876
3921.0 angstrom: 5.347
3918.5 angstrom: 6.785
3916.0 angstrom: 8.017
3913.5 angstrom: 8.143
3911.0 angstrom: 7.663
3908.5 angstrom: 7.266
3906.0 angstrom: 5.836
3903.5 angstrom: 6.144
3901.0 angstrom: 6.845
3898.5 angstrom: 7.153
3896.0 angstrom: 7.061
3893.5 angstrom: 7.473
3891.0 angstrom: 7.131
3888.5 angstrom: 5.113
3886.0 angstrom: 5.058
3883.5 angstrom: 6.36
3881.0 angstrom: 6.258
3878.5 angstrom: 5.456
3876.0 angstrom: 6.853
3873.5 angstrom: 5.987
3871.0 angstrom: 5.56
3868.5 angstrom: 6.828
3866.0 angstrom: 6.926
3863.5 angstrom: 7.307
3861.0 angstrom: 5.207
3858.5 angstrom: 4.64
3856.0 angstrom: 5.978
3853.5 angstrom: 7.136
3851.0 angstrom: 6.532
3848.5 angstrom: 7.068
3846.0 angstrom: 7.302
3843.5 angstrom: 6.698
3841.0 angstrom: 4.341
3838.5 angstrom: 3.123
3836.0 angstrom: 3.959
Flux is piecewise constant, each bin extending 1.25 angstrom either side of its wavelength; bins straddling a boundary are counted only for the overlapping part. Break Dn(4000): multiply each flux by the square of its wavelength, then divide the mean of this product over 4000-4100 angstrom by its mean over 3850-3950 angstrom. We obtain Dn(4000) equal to 1.75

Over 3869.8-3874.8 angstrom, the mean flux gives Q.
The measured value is 5.79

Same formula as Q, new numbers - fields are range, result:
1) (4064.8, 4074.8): 8.89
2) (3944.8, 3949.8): 6.66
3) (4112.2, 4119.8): 10.5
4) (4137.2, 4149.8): 9.92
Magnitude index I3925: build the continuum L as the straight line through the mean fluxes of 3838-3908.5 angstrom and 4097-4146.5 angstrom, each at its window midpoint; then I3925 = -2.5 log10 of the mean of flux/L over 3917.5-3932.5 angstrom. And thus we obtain 0.44 mag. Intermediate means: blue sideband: 6.24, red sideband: 9.83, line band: 4.67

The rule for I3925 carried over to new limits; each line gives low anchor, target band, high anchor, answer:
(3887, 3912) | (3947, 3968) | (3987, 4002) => 0.35 mag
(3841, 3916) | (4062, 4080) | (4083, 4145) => 0.06 mag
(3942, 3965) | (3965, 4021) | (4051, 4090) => -0.08 mag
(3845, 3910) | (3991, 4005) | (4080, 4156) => -0.12 mag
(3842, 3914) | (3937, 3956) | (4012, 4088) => 0.26 mag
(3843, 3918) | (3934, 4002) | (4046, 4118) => 0.22 mag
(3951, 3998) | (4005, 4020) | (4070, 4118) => -0.22 mag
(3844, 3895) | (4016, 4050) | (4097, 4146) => -0.10 mag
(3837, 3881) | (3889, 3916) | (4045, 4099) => -0.05 mag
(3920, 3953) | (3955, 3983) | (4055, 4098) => 0.06 mag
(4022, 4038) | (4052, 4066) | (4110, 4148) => 0.08 mag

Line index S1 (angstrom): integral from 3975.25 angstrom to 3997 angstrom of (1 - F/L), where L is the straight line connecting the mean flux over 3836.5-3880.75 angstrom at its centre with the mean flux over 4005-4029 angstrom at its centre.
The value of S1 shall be 0.8 angstrom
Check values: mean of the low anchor 6.02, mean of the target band 8.62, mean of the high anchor 9.64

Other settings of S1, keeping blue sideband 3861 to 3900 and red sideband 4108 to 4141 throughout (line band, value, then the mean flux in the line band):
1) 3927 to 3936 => 6.2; 2.25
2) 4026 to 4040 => -1.1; 9.49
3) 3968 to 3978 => 4.1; 4.63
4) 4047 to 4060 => -0.7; 9.55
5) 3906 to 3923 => -0.3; 7.04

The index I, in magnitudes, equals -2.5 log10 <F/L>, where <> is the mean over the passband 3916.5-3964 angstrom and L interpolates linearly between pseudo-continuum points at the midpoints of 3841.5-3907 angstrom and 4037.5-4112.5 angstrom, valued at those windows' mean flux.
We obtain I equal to 0.38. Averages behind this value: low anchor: 6.36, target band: 5.21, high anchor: 9.5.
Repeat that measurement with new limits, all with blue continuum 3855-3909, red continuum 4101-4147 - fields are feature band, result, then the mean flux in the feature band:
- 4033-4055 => -0.09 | 9.48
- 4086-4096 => -0.14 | 10.7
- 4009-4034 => -0.14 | 9.56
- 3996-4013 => -0.14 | 9.23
